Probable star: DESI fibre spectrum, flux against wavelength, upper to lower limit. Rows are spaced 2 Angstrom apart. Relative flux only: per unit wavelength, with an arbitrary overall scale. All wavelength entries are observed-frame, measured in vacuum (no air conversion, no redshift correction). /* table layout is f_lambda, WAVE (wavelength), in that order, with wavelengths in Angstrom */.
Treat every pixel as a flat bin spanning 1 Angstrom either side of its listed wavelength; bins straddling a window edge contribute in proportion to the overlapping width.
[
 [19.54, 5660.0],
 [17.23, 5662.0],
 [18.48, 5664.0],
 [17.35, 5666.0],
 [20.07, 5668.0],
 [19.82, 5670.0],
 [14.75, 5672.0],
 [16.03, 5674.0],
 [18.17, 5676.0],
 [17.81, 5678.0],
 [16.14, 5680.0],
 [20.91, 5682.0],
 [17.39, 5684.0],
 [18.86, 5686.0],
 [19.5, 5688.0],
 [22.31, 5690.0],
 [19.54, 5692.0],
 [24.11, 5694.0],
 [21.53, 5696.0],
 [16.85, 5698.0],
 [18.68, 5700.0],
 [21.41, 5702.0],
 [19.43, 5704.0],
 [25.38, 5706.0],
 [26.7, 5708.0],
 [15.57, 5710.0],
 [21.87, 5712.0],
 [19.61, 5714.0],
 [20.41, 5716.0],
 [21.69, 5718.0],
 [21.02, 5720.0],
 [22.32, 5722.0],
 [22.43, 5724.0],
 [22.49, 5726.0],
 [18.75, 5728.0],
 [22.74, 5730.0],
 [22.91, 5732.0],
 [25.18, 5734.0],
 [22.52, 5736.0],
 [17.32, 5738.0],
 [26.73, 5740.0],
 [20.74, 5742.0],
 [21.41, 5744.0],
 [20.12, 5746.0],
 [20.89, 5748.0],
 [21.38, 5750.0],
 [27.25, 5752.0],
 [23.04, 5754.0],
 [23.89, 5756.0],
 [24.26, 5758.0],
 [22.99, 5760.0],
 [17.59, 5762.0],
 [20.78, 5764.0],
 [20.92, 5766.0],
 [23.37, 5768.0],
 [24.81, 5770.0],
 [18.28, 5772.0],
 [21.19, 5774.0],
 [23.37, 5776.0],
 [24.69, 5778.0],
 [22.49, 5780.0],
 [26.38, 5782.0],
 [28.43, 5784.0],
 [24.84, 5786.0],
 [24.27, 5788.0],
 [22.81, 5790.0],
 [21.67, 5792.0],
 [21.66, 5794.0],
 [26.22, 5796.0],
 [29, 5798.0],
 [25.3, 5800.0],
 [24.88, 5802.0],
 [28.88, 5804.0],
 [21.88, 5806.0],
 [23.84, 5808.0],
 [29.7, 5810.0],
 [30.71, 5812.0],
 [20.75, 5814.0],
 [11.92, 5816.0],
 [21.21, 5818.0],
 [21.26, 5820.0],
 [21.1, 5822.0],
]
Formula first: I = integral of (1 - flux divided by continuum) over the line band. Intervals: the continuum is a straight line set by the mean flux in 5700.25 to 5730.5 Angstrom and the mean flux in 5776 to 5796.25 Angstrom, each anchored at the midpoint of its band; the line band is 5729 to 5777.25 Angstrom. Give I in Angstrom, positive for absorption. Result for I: 1.31 Angstrom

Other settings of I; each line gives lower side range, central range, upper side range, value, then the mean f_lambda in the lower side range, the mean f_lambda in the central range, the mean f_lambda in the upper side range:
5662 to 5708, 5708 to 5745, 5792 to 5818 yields -0.80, 19.4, 21.6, 24.3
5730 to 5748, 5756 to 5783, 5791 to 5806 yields 1.38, 22.1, 22.4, 25.1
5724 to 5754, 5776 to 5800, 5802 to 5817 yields -1.30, 22.2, 24.7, 24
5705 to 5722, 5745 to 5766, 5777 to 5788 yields 1.46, 21.6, 22.2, 25.3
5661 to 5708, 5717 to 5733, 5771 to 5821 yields -0.62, 19.4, 21.8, 23.8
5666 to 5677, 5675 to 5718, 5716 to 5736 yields -0.88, 17.7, 20.1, 22.1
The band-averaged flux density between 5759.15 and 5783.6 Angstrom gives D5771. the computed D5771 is 22.4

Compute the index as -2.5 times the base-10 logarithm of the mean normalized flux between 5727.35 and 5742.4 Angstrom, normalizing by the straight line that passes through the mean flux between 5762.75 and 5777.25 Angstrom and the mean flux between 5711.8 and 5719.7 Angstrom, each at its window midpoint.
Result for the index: -0.05 mag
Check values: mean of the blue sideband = 20.8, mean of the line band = 22.2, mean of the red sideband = 21.8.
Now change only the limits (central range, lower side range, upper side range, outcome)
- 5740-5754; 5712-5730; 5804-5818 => -0.03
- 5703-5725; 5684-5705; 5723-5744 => -0.02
